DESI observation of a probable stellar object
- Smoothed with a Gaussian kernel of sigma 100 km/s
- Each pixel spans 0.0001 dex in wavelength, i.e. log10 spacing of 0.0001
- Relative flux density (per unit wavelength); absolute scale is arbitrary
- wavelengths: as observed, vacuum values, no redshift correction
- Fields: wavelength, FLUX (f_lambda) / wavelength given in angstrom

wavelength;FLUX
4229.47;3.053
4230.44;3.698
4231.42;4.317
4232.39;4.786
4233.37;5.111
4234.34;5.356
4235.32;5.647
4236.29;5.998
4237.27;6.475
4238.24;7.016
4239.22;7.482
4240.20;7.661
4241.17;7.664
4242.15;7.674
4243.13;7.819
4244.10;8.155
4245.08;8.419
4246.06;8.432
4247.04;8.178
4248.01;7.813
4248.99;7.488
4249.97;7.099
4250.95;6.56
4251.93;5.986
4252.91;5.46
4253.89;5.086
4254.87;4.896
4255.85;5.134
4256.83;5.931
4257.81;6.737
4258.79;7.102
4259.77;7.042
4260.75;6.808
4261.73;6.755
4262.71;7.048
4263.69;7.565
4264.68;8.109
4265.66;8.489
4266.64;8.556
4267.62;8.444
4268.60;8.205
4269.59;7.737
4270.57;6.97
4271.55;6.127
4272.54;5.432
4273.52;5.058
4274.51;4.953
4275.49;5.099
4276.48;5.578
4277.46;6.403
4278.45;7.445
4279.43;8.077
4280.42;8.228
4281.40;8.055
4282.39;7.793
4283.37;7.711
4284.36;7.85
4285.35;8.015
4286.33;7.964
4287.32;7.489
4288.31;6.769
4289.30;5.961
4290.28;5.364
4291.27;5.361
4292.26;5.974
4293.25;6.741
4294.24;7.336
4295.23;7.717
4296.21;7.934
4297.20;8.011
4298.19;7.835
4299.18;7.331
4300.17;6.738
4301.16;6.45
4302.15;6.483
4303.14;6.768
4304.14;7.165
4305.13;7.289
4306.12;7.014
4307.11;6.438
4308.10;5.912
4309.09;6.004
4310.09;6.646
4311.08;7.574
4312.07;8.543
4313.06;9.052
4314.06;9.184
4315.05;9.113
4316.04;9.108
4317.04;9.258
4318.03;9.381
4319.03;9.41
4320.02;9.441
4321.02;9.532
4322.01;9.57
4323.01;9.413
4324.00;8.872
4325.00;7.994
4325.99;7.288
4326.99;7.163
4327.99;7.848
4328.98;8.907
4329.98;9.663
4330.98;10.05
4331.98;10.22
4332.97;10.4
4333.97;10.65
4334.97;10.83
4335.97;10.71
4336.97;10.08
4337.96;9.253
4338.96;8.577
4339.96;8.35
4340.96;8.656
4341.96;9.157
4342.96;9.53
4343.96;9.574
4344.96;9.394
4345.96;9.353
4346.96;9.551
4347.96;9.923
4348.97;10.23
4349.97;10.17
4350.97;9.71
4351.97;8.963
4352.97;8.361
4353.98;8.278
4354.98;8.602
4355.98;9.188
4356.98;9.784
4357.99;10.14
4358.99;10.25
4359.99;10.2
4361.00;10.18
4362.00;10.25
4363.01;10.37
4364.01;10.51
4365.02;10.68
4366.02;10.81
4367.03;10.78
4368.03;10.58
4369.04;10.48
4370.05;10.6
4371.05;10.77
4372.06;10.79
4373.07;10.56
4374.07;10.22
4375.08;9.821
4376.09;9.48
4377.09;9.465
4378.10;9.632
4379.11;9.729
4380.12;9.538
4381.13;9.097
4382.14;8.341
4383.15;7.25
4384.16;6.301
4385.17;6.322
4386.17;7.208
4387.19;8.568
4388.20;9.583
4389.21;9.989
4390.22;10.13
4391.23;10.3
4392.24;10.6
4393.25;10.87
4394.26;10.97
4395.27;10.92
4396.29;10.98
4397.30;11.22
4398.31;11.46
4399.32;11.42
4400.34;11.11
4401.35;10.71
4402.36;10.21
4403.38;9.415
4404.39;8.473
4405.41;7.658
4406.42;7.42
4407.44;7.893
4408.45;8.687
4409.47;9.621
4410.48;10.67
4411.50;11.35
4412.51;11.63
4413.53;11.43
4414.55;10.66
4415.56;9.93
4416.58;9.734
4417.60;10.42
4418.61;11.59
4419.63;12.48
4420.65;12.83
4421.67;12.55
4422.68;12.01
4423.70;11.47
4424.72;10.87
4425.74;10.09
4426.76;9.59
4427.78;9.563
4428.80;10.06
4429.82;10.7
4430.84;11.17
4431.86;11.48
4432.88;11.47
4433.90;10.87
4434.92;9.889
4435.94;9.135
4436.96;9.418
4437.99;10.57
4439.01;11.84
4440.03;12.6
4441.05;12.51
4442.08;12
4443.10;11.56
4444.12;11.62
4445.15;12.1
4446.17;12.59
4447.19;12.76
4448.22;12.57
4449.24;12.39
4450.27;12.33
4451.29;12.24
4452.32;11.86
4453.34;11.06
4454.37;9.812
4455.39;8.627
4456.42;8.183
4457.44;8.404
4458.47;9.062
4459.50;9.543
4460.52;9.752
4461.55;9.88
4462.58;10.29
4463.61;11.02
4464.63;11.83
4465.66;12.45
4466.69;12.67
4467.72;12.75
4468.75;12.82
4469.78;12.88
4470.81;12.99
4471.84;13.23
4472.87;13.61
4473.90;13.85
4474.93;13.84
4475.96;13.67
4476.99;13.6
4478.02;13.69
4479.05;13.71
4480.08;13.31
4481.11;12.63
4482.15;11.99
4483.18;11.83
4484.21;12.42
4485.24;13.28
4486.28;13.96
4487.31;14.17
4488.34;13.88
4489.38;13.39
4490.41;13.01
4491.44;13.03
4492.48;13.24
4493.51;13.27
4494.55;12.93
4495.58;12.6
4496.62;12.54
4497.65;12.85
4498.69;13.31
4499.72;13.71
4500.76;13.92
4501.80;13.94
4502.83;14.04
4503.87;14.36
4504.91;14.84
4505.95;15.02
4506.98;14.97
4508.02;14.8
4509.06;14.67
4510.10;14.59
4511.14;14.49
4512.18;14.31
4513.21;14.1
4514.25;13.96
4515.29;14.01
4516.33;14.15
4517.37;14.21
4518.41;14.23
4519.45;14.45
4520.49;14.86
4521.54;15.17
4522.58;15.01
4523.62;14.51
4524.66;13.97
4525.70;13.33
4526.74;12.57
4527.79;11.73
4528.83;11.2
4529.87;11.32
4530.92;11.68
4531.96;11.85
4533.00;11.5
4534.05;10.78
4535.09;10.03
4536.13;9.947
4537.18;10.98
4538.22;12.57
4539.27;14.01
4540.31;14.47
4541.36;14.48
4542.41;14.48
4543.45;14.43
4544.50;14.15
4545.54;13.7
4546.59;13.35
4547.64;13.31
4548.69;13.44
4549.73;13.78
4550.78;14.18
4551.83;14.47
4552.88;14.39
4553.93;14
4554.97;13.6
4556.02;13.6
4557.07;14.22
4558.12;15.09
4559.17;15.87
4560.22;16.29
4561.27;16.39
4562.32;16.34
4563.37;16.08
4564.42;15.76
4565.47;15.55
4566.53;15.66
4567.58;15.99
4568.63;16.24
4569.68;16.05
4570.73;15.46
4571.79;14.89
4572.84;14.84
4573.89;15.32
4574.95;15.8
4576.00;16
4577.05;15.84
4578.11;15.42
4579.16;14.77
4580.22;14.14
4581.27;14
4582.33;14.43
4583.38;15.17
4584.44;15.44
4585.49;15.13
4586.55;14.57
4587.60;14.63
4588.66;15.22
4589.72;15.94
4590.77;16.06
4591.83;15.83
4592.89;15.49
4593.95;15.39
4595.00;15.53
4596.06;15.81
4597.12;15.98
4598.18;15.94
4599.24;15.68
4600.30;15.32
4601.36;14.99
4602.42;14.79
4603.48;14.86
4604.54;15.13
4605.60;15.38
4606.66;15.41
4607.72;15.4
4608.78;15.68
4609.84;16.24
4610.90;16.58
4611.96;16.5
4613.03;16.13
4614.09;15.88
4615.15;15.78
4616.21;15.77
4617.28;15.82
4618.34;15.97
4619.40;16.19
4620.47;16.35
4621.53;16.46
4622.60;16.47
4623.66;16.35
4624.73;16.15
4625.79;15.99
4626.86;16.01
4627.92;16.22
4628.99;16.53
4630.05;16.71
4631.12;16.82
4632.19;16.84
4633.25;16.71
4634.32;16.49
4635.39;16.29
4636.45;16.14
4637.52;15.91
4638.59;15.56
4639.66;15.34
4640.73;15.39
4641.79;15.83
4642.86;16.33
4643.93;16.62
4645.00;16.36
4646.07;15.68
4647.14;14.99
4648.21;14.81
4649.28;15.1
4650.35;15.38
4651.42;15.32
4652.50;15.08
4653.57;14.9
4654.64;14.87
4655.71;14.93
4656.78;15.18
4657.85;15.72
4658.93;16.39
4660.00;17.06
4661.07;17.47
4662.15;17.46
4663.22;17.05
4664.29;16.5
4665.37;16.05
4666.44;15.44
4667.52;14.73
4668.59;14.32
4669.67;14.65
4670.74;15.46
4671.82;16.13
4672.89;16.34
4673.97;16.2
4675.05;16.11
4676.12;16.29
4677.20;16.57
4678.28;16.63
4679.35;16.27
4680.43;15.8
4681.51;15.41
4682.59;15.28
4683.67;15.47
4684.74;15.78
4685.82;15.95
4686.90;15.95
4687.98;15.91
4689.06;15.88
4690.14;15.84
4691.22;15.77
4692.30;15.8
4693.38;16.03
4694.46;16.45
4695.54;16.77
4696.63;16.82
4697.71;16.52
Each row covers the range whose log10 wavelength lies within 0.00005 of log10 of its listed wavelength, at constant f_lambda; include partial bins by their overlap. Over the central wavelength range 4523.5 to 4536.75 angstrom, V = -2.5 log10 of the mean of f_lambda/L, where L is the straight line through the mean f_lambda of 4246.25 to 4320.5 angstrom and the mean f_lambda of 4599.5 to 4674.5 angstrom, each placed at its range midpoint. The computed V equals 0.13 mag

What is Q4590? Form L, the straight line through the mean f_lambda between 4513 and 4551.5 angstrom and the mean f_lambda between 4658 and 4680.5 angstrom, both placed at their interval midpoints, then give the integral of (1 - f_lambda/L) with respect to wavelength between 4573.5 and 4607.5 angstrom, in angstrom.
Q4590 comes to -1.9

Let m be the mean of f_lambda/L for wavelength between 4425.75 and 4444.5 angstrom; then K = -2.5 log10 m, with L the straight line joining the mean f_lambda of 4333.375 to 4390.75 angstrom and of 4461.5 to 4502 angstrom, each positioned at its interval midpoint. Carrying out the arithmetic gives 0.08 mag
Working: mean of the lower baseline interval 9.57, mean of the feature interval 10.9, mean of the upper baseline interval 13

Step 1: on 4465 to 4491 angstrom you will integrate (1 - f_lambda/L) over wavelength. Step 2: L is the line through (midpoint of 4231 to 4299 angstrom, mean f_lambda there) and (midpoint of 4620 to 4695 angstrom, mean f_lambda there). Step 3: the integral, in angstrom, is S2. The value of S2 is -3.0 angstrom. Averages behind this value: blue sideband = 6.9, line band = 13.2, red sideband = 15.9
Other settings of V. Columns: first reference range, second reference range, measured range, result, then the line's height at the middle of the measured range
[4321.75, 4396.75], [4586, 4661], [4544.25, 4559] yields 0.009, 14.1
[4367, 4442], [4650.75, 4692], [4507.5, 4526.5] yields -0.142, 12.6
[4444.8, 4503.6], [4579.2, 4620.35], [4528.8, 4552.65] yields 0.097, 14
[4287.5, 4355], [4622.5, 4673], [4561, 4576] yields -0.121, 14.1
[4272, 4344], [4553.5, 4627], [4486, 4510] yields -0.059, 13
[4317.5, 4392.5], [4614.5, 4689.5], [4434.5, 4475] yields 0.020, 11.7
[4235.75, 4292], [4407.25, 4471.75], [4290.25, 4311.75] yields 0.145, 7.85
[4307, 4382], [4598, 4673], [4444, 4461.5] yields 0.092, 11.8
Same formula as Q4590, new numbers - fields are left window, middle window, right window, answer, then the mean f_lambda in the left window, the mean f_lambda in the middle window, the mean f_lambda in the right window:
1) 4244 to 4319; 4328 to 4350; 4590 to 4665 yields -2.6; 7.17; 9.64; 15.9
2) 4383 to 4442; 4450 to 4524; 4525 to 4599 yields -3.6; 10.3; 13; 14.4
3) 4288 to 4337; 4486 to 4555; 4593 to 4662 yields -1.7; 8.08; 13.5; 15.9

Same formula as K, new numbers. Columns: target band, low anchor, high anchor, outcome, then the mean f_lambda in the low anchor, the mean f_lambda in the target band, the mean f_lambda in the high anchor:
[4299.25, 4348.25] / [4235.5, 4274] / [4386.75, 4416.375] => -0.01 mag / 7.03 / 8.63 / 10.1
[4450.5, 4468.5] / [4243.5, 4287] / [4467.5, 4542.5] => 0.15 mag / 7.05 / 10.6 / 13.4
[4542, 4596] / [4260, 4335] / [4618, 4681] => -0.07 mag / 7.69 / 15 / 16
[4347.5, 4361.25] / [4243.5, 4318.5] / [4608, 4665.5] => -0.07 mag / 7.16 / 9.55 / 16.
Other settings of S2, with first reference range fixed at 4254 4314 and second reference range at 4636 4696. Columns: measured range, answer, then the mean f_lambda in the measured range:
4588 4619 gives -2.8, 15.7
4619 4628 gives -0.8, 16.2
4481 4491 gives -1.2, 13.1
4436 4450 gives -1.5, 11.8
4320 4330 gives -0.9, 8.62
